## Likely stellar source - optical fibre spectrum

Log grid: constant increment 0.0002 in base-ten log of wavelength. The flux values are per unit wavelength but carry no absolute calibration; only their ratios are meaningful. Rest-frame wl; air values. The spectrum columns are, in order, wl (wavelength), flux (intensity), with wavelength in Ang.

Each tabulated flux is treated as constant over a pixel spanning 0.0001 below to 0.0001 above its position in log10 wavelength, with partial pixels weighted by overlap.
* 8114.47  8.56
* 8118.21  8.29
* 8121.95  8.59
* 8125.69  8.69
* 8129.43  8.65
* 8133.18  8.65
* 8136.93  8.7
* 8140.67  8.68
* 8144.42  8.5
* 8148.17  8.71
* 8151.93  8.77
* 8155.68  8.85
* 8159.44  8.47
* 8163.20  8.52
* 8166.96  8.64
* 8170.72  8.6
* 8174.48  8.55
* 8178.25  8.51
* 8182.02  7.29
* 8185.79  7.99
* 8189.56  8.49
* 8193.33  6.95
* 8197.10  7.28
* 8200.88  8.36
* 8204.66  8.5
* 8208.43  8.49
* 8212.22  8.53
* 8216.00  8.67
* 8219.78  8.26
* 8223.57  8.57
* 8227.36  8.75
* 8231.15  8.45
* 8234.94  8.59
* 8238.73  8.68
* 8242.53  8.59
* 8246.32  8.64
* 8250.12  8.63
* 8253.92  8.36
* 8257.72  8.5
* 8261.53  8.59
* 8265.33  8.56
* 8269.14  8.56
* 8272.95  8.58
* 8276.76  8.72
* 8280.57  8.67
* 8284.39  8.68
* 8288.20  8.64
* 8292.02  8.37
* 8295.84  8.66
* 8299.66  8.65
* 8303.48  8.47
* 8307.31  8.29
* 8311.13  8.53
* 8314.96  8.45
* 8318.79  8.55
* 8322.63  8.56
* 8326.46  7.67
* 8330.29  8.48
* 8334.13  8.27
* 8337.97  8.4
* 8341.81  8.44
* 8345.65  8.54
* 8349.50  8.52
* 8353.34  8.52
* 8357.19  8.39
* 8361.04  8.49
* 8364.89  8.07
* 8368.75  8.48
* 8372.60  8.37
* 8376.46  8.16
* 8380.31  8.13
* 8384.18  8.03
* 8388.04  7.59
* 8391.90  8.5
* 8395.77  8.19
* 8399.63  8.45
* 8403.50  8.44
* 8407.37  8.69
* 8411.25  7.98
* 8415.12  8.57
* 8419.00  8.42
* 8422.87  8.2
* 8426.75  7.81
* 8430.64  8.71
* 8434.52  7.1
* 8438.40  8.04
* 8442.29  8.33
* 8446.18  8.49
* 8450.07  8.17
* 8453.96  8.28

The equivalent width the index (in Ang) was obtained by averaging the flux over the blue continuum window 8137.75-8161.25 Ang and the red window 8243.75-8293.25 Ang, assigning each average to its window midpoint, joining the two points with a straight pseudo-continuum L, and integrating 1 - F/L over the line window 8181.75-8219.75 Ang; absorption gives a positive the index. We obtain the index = 2.3 Ang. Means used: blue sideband 8.67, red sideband 8.58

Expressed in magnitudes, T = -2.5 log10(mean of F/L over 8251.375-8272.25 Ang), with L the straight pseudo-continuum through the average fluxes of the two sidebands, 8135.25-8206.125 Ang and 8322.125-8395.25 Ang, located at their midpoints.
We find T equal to -0.03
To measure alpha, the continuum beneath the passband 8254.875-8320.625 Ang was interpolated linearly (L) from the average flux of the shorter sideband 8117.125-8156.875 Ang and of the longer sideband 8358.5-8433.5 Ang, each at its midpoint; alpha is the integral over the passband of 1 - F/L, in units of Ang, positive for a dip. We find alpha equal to -1.0 Ang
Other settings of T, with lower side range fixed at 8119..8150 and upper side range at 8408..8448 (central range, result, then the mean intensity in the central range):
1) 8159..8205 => 0.054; 8.14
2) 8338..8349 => -0.021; 8.48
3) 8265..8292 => -0.026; 8.62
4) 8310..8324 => -0.021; 8.51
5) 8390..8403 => -0.021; 8.39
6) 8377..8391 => 0.035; 7.99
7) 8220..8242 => -0.012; 8.58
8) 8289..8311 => -0.016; 8.5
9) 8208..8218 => -0.007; 8.57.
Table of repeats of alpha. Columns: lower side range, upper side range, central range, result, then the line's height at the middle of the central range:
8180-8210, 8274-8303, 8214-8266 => -1.9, 8.26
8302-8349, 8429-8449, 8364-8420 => -0.2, 8.24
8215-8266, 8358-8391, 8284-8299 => -0.3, 8.42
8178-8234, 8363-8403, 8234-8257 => -1.0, 8.2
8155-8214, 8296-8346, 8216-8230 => -0.4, 8.29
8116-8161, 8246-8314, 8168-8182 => 0.4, 8.61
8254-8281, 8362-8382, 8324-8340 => 0.3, 8.38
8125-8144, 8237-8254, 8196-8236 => 0.9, 8.62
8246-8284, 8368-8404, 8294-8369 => -0.3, 8.38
